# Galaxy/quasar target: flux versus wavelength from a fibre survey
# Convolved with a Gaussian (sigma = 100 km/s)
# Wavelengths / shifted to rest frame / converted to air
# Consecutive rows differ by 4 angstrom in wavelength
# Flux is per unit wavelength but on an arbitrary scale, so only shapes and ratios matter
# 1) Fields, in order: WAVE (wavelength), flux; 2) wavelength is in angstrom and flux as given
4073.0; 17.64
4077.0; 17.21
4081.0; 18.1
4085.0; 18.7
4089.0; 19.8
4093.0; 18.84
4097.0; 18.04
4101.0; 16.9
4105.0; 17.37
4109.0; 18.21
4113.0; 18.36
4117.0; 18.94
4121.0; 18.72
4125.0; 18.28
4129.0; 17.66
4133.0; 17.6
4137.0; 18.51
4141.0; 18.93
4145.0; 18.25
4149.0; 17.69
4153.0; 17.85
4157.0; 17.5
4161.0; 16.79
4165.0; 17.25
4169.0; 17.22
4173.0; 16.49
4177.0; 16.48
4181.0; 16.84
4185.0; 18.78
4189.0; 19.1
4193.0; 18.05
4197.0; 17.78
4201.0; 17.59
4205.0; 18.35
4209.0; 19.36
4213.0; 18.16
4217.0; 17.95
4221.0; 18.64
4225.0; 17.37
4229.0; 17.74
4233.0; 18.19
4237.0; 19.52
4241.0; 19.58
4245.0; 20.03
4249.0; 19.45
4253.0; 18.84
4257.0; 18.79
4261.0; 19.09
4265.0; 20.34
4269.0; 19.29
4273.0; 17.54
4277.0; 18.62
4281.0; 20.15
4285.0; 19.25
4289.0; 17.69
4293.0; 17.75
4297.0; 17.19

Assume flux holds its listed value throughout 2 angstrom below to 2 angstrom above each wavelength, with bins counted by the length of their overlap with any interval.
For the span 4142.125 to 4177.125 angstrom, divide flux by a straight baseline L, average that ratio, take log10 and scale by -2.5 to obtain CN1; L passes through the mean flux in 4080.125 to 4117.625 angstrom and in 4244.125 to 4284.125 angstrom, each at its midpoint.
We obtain 0.08 mag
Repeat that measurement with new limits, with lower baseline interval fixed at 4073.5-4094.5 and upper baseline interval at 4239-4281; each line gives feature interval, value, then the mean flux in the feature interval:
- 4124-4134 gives 0.05 mag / 17.8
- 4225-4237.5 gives 0.05 mag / 18.2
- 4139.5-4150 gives 0.02 mag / 18.3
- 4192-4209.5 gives 0.05 mag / 18.1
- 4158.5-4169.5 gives 0.10 mag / 17.1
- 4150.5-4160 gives 0.07 mag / 17.6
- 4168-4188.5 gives 0.09 mag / 17.3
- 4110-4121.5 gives 0.00 mag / 18.6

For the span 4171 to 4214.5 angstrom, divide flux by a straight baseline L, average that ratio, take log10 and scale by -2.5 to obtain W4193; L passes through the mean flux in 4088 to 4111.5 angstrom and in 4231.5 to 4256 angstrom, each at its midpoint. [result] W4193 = 0.057 mag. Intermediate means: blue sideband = 18.1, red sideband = 19.3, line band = 17.9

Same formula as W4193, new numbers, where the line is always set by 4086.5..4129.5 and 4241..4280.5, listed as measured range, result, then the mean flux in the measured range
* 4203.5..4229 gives 0.04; 18.3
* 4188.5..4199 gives 0.03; 18.2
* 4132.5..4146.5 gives 0.01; 18.4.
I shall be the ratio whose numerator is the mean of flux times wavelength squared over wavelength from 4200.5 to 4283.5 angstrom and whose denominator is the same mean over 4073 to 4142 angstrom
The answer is 1.1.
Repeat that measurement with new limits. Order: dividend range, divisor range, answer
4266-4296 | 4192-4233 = 1.06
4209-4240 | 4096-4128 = 1.07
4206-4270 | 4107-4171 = 1.10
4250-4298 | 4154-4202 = 1.12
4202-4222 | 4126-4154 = 1.06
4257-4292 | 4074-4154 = 1.12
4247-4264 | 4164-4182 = 1.18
